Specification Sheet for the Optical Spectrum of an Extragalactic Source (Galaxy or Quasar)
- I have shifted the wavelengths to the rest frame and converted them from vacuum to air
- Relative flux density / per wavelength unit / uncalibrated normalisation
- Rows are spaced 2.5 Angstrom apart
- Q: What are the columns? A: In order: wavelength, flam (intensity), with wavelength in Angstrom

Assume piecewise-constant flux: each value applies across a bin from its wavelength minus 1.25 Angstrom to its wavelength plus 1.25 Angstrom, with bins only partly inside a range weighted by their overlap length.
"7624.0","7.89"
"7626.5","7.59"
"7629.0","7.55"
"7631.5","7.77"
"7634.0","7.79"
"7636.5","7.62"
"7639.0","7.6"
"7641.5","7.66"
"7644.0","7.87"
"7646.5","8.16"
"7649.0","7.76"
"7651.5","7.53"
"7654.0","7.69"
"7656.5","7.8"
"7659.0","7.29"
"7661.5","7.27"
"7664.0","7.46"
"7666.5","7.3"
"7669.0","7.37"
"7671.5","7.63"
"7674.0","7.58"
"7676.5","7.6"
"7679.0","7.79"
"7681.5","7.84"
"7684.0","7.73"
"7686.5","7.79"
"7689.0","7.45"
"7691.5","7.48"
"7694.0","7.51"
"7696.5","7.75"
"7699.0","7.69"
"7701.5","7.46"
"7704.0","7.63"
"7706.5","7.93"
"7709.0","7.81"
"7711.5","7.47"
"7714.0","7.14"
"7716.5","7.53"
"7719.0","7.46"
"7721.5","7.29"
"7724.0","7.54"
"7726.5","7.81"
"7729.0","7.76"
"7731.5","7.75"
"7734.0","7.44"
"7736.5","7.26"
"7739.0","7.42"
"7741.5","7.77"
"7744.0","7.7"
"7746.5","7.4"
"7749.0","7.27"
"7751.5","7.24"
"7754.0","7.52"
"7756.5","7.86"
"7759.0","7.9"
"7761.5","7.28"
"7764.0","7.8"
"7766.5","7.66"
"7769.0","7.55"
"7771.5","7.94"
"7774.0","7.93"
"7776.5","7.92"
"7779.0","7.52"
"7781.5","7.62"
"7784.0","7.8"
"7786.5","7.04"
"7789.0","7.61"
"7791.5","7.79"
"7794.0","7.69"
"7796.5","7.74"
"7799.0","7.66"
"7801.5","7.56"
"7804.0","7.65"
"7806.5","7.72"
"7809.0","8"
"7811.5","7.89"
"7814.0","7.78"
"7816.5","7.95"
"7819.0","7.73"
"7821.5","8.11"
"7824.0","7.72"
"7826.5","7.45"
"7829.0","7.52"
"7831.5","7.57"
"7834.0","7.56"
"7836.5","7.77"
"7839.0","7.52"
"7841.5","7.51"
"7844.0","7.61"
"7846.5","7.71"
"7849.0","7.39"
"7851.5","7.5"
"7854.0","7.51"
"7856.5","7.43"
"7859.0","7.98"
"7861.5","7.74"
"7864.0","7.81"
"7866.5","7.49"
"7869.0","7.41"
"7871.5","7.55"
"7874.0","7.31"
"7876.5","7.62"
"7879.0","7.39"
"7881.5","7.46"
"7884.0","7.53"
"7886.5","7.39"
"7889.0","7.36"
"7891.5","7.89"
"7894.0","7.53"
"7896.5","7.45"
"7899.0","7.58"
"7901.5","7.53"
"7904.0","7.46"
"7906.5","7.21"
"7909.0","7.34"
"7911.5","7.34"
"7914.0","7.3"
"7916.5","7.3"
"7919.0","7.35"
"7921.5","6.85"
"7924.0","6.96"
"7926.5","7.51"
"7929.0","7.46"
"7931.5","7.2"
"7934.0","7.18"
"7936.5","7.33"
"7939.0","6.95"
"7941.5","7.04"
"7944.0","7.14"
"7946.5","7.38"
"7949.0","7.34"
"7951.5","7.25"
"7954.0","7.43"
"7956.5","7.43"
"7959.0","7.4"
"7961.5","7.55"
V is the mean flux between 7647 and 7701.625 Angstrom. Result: 7.59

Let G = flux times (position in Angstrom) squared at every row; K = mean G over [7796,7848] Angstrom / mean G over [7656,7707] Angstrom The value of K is 1.1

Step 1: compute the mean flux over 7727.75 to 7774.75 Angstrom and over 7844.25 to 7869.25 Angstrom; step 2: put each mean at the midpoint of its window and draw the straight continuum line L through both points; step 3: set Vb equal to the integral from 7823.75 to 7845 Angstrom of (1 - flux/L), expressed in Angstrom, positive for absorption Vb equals 0.08 Angstrom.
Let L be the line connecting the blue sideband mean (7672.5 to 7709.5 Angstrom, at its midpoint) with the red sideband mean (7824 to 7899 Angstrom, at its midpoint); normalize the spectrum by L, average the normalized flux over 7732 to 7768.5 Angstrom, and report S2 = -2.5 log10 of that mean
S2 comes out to 0.01 mag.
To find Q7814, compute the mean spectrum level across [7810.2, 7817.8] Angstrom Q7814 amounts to 7.87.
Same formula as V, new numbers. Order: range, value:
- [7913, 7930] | 7.24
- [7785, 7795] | 7.54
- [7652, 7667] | 7.48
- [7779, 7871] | 7.65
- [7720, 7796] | 7.6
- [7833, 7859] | 7.57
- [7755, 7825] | 7.73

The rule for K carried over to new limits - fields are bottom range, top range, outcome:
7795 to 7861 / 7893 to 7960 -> 0.98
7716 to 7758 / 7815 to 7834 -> 1.05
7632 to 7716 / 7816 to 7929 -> 1.04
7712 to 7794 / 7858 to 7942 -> 1.01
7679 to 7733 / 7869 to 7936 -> 1.02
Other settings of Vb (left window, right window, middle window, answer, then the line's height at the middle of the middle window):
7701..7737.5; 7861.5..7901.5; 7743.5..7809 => -0.79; 7.55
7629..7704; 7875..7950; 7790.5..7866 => -2.45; 7.44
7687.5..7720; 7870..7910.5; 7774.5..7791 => -0.18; 7.53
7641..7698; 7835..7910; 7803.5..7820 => -0.58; 7.56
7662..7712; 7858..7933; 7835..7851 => -0.21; 7.48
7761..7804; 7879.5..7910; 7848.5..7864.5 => -0.18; 7.54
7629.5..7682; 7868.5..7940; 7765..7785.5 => -0.62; 7.51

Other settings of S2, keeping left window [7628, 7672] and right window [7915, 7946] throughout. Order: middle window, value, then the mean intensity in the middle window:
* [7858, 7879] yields -0.04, 7.6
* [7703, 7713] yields -0.02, 7.7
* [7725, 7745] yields -0.02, 7.61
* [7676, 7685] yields -0.03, 7.75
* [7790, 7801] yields -0.04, 7.71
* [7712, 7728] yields 0.01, 7.47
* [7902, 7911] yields -0.02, 7.35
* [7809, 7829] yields -0.06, 7.8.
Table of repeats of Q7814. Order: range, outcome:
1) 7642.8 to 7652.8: 7.83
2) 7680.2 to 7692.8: 7.66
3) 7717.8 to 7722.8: 7.38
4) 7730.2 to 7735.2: 7.6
